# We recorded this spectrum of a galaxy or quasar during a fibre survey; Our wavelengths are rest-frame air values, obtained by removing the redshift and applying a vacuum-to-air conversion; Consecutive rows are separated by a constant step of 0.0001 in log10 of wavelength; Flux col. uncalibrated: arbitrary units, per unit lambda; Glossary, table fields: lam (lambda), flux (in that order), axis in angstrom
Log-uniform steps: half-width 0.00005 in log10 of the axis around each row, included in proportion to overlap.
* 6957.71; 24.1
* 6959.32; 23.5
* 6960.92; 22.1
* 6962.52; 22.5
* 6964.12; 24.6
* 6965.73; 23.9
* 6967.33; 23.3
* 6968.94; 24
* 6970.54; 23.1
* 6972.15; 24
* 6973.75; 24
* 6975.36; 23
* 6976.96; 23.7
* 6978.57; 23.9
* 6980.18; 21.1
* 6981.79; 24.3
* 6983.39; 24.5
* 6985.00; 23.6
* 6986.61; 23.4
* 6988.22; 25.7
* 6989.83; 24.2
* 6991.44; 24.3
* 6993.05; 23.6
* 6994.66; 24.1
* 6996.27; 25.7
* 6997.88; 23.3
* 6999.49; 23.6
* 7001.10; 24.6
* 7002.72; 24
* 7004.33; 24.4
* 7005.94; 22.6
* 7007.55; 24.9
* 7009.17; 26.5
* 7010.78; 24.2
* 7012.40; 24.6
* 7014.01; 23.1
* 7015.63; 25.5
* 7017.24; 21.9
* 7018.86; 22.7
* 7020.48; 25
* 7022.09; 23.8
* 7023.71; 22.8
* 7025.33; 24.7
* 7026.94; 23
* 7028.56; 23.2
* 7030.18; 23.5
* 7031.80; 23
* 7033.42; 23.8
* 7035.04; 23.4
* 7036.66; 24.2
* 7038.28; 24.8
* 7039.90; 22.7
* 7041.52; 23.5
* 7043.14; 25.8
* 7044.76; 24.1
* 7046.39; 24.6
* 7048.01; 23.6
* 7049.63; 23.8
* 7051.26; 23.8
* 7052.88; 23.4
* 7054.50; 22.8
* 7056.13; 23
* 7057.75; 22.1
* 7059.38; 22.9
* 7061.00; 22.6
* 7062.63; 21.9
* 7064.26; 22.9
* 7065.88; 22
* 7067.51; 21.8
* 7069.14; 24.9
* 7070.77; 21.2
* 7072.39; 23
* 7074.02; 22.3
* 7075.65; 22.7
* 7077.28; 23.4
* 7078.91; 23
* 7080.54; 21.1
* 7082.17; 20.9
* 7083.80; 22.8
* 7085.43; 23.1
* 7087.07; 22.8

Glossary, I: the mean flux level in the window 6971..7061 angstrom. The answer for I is 23.8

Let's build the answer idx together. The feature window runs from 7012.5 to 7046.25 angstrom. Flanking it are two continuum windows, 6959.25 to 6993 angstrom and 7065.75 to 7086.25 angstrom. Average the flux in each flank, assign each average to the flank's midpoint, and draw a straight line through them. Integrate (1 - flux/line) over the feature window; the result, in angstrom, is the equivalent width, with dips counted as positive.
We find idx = -1.1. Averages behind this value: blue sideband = 23.7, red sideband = 22.5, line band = 23.8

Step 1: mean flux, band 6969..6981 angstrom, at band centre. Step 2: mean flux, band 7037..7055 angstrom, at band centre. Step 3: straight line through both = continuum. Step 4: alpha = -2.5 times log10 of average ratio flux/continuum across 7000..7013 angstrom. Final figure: -0.04 mag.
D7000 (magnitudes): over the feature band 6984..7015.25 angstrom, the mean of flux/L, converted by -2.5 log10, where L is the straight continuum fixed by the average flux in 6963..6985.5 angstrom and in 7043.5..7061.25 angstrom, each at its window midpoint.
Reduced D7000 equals -0.03 mag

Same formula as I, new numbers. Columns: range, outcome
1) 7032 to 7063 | 23.5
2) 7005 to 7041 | 23.8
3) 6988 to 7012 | 24.3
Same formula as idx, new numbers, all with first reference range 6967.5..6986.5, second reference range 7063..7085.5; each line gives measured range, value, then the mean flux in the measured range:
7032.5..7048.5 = -0.84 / 24.1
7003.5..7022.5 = -0.78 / 24.1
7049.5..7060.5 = -0.18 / 23.1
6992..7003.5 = -0.40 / 24.1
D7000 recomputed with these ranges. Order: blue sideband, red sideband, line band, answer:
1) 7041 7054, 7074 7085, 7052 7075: 0.027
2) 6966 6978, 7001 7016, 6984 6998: -0.011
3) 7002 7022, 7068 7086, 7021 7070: -0.005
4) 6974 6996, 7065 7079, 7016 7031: -0.006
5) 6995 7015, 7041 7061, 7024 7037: 0.016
